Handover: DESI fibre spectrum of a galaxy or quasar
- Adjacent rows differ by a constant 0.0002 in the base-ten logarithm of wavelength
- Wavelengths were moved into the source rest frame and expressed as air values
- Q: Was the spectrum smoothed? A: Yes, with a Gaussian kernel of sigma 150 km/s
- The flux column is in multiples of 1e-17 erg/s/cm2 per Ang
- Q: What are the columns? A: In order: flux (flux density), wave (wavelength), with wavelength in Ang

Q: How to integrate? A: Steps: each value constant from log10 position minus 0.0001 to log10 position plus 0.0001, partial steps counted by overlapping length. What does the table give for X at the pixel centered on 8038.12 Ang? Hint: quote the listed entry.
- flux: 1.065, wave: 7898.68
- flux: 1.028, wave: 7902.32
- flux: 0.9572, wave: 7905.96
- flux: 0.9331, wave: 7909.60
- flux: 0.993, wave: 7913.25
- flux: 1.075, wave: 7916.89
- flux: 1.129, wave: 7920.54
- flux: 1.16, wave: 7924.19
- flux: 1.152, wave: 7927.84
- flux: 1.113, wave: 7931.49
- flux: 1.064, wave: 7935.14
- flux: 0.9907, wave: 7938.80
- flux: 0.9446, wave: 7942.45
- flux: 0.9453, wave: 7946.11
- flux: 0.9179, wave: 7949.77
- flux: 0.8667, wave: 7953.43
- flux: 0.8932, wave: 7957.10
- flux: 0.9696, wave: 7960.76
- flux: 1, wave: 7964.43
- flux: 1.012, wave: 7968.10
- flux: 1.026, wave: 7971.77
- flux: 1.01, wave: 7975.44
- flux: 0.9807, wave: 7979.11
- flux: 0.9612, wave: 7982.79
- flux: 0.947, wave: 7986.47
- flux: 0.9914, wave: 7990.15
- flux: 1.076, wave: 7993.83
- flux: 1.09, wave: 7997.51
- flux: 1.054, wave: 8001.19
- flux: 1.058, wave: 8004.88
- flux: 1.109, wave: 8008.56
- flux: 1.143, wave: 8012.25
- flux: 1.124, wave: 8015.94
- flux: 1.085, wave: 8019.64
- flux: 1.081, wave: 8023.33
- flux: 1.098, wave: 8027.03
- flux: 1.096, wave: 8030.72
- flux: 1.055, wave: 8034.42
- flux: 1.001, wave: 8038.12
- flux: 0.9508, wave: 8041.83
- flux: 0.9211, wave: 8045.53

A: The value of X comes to 1.001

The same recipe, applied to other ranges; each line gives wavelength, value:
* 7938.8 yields 0.9907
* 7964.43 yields 1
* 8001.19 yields 1.054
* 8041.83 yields 0.9508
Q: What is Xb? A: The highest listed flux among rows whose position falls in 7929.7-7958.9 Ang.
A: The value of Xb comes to 1.113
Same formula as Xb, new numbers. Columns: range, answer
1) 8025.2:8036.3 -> 1.098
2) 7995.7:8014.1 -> 1.143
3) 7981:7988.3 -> 0.9612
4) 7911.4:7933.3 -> 1.16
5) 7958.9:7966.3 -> 1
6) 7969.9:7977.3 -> 1.026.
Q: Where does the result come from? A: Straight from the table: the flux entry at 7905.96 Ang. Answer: 0.9572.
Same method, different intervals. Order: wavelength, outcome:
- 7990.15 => 0.9914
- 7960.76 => 0.9696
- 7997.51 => 1.09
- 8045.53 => 0.9211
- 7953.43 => 0.8667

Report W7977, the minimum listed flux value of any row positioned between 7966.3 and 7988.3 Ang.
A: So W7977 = 0.947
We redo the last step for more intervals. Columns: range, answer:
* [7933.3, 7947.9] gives 0.9446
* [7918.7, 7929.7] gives 1.129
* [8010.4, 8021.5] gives 1.085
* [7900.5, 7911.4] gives 0.9331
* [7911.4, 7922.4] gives 0.993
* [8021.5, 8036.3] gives 1.055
